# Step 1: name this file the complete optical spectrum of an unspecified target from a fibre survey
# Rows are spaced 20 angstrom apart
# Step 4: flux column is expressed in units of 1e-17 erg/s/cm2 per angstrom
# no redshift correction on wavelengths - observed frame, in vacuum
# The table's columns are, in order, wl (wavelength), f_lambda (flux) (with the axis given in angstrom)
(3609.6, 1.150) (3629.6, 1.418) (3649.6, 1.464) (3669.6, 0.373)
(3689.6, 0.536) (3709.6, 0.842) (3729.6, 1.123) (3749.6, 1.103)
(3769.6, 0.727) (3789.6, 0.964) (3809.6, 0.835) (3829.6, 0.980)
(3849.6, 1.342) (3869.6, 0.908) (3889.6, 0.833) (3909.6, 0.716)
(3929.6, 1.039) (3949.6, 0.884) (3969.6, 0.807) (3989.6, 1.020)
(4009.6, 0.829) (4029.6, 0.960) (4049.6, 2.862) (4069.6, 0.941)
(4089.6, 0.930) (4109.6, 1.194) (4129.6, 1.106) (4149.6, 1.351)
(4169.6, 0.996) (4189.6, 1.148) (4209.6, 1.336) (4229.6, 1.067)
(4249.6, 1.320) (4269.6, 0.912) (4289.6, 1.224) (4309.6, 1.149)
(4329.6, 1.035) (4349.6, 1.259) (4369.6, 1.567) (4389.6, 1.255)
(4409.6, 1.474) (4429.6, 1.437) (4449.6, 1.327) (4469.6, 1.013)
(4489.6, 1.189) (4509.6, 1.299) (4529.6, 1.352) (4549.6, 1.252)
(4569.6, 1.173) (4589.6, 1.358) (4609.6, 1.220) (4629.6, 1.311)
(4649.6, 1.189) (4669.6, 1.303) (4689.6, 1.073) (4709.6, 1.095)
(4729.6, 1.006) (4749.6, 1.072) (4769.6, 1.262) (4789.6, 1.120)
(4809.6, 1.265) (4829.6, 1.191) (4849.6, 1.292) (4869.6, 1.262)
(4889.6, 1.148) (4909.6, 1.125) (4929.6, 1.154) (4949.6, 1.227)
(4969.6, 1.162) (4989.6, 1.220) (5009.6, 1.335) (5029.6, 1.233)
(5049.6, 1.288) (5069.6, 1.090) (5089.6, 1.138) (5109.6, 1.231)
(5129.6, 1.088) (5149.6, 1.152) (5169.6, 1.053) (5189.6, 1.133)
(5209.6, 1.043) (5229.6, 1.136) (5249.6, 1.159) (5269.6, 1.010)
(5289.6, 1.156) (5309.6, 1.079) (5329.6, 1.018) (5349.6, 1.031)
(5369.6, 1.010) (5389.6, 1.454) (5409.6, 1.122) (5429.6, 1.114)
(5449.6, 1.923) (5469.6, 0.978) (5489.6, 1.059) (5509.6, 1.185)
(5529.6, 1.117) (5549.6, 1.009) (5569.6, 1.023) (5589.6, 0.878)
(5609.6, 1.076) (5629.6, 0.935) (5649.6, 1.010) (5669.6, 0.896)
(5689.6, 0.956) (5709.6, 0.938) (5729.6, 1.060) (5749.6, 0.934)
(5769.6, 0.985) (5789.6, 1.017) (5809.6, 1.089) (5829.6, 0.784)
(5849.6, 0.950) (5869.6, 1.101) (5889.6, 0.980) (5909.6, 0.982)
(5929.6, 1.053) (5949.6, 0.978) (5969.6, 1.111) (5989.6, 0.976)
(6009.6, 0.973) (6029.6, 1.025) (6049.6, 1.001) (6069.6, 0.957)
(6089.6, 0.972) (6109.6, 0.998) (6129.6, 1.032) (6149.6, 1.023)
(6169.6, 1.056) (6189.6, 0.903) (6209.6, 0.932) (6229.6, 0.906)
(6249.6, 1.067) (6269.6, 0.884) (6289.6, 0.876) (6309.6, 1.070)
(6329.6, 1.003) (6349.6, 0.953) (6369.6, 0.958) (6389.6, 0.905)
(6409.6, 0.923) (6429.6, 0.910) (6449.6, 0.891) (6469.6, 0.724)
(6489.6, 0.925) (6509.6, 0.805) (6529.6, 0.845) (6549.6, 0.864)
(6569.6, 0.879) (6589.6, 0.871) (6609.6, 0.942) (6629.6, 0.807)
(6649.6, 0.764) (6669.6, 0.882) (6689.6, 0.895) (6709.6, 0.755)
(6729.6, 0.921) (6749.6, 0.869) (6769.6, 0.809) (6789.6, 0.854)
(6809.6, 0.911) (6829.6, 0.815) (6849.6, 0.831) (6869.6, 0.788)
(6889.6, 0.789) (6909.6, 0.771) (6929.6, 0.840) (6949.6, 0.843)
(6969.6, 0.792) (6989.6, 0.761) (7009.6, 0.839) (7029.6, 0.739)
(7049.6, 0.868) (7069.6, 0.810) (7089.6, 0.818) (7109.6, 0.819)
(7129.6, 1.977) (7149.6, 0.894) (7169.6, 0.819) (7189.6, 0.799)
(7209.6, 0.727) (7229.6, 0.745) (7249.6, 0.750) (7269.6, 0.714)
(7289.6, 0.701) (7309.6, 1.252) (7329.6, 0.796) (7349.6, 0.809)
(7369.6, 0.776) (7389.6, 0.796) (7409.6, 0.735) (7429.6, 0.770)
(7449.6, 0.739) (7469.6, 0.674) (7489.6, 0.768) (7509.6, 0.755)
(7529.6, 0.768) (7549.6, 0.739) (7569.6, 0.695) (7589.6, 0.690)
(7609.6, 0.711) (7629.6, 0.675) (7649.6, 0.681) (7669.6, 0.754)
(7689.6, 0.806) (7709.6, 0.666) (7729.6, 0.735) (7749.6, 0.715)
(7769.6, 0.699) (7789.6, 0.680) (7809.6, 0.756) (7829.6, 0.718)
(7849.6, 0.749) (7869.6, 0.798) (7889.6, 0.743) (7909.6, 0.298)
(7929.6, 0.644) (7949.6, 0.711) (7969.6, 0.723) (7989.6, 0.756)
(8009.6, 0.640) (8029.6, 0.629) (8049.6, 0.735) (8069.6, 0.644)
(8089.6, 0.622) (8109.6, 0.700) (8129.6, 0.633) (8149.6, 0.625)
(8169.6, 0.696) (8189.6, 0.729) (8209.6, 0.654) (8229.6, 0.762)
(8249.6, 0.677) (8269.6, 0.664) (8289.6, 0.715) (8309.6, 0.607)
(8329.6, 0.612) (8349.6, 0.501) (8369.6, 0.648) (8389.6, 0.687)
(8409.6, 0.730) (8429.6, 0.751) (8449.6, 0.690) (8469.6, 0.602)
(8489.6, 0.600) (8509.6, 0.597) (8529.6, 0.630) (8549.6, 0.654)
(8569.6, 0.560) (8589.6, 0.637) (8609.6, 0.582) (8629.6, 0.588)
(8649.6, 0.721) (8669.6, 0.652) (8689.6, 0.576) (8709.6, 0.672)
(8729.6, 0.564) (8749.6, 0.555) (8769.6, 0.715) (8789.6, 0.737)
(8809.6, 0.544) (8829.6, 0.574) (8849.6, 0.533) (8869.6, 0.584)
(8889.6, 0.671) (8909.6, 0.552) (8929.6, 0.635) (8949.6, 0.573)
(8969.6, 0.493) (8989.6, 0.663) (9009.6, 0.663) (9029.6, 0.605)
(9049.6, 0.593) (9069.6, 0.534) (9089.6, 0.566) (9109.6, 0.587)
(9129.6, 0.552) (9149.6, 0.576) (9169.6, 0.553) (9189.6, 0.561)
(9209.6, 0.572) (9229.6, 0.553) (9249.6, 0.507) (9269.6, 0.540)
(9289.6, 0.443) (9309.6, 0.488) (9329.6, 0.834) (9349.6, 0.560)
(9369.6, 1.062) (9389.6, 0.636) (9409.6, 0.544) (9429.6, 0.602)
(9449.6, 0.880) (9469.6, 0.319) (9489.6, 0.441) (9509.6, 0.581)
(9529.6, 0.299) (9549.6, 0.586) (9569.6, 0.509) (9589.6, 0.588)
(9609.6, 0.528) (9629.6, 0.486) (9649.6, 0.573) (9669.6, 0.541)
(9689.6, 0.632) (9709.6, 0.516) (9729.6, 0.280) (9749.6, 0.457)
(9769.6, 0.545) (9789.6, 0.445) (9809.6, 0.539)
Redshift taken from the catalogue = 0.09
